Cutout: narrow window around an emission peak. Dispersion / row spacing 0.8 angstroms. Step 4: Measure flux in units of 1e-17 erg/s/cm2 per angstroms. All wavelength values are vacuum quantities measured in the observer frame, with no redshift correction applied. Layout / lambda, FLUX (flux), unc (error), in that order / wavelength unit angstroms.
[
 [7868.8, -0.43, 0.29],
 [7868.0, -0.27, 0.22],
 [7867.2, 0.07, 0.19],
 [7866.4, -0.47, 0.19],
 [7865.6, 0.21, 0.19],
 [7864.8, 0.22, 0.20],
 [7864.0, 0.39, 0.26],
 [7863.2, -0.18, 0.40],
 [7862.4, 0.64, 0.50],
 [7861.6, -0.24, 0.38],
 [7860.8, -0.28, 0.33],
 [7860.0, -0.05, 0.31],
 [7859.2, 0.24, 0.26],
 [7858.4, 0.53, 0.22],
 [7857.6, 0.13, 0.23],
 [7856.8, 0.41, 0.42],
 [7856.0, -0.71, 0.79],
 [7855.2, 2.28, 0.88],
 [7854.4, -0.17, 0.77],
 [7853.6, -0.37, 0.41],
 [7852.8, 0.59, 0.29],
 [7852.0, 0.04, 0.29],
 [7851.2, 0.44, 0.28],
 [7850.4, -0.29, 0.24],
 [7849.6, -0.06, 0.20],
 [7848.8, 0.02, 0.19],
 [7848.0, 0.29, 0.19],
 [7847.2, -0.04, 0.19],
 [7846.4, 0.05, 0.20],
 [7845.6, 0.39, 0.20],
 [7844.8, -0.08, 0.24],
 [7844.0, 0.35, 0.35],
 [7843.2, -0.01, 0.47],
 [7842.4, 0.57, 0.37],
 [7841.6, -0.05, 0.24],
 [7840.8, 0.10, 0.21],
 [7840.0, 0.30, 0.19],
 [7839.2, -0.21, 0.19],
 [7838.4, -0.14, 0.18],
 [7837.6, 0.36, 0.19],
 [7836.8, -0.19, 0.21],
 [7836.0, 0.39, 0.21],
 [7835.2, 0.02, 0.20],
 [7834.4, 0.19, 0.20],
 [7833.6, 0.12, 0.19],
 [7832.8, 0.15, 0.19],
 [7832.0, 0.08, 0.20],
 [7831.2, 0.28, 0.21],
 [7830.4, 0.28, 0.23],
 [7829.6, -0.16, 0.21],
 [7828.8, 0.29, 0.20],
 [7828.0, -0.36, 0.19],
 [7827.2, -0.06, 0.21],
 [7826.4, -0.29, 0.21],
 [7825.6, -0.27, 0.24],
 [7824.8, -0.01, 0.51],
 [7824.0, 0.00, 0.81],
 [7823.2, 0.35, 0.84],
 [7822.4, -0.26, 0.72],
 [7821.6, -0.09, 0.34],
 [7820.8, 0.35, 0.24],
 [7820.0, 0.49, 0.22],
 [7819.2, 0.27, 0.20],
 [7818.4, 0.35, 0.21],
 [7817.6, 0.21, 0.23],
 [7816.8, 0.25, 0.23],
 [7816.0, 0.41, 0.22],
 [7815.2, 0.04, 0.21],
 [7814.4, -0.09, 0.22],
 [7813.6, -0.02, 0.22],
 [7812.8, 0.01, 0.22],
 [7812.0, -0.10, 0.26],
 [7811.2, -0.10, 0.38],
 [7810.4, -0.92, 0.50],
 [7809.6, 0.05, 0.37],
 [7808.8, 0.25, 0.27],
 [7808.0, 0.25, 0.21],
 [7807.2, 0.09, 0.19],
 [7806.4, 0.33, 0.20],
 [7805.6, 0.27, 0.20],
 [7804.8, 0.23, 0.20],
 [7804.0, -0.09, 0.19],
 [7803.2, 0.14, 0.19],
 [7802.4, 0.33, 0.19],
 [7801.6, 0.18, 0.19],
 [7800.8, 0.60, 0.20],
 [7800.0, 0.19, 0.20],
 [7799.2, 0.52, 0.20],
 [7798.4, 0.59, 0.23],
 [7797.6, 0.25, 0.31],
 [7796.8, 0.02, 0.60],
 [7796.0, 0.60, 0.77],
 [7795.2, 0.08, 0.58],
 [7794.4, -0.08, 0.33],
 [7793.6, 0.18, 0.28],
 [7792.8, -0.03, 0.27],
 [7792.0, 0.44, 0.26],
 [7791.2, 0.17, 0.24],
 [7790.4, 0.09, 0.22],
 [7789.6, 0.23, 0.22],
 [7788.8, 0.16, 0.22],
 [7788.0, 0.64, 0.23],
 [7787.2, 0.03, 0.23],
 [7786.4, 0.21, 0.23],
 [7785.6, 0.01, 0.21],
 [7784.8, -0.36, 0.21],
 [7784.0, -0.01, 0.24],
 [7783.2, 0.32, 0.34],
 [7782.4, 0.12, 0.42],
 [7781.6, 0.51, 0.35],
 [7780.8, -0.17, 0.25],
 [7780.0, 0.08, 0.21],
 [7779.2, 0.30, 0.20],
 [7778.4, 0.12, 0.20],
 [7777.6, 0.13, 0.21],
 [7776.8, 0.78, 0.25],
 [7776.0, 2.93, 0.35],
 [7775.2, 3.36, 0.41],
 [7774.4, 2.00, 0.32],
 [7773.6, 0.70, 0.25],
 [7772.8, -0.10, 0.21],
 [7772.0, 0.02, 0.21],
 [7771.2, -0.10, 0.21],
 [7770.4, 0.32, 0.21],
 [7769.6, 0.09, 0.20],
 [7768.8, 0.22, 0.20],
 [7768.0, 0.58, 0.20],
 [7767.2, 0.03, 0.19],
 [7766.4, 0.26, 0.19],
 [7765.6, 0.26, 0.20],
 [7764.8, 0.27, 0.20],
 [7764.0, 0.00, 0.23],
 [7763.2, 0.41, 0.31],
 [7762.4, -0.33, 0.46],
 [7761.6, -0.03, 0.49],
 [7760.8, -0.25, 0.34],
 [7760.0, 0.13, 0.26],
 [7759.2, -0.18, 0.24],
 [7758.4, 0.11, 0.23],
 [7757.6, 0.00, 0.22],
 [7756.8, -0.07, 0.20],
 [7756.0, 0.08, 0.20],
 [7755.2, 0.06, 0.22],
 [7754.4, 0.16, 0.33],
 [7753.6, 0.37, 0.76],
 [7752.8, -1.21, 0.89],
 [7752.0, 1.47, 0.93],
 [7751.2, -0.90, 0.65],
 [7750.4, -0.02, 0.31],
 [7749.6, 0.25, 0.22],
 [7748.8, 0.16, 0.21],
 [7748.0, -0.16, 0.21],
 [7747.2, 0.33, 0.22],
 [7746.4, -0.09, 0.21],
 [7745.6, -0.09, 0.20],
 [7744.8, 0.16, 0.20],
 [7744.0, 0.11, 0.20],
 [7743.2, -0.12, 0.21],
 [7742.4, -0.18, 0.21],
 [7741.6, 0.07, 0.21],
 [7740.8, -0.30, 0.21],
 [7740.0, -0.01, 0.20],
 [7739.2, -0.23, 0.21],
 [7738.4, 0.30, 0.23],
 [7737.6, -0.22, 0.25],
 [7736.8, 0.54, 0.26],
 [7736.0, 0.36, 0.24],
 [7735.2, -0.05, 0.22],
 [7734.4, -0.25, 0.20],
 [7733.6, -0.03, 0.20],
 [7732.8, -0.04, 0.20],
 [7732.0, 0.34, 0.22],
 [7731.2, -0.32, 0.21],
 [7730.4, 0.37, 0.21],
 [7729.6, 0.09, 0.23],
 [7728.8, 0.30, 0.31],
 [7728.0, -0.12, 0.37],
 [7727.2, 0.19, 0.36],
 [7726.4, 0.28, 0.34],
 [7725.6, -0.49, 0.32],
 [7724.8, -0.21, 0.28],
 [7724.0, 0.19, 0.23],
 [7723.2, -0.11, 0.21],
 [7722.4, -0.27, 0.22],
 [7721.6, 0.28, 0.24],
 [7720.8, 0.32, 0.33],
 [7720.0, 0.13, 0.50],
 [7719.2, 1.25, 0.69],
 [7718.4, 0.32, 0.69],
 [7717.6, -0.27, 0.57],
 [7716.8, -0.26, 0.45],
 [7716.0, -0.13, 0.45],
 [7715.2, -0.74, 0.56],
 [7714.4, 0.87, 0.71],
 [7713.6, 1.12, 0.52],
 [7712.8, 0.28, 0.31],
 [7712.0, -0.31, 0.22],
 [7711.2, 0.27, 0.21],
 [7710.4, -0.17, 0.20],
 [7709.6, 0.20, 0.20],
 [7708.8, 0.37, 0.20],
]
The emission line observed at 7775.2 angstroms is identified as H-alpha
